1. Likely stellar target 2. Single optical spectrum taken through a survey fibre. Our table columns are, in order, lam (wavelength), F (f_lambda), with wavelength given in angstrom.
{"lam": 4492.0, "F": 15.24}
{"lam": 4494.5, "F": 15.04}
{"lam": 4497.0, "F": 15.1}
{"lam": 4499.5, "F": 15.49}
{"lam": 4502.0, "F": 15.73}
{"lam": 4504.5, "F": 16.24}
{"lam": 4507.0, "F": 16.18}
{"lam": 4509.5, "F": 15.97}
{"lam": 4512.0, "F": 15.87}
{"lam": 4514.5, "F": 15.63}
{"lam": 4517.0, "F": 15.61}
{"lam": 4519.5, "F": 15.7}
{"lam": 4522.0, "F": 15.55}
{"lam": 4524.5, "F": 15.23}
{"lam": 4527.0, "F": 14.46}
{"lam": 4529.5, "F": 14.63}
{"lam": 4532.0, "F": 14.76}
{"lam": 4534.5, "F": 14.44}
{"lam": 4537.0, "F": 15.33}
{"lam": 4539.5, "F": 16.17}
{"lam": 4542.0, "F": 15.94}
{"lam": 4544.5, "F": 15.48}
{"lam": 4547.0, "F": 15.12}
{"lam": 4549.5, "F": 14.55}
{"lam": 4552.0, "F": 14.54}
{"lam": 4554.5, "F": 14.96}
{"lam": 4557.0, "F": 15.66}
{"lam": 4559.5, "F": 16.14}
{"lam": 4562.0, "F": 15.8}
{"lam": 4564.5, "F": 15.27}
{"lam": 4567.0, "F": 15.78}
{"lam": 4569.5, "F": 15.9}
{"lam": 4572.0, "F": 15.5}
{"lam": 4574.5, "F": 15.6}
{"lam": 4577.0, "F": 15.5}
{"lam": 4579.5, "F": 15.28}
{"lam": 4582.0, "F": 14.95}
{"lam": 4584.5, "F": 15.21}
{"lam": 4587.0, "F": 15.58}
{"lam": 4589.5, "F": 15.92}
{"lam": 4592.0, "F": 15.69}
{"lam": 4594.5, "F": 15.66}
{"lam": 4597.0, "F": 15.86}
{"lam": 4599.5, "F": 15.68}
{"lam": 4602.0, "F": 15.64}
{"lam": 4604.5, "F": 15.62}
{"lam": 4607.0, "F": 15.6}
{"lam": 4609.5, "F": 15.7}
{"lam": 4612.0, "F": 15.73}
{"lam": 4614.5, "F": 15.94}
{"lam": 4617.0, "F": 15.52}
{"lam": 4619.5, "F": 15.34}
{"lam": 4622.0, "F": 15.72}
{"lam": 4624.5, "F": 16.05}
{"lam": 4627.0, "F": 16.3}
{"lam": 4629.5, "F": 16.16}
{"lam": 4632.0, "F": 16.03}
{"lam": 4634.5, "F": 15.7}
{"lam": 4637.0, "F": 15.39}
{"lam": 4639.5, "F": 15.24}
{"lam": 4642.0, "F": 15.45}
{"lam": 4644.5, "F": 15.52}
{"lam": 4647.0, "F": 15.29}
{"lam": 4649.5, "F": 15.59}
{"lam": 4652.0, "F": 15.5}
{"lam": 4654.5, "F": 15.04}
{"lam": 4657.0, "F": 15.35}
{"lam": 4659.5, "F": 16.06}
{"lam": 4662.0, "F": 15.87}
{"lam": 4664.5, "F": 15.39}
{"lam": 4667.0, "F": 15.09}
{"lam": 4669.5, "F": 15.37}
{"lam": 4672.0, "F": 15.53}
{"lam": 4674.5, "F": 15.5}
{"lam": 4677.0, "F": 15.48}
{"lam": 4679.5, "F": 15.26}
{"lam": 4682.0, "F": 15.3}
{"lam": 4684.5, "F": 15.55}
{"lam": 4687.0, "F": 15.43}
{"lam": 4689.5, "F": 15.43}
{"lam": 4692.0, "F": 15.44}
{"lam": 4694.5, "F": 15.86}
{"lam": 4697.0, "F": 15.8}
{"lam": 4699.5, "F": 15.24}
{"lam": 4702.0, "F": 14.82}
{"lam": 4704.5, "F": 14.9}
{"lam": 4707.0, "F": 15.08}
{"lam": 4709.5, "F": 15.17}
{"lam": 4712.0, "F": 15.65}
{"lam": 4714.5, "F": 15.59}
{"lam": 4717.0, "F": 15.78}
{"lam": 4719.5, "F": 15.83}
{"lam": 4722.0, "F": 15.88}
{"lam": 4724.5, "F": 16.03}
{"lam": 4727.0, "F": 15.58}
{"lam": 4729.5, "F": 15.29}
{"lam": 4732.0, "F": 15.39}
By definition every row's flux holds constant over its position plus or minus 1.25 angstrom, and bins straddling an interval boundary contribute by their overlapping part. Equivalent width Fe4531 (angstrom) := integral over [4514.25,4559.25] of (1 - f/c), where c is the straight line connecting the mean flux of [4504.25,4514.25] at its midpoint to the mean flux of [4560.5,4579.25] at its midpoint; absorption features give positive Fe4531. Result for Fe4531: 1.7 angstrom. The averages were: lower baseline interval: 16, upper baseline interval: 15.6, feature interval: 15.2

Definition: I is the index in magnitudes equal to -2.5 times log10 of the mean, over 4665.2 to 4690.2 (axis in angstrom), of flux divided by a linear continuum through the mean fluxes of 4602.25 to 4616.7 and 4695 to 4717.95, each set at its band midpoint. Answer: 0.00 mag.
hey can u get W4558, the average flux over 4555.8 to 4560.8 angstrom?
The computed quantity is 15.9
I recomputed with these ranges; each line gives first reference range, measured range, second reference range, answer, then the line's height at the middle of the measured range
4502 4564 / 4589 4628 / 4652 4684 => -0.02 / 15.4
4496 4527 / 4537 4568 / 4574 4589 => 0.00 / 15.5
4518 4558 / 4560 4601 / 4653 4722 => -0.02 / 15.2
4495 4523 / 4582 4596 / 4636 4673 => 0.00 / 15.6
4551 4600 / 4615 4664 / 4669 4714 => -0.01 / 15.4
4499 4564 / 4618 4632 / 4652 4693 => -0.03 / 15.4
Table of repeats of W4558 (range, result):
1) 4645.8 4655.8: 15.4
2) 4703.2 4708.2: 15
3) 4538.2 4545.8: 15.9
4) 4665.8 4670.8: 15.2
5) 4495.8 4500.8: 15.3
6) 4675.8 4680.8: 15.4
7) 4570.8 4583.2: 15.4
